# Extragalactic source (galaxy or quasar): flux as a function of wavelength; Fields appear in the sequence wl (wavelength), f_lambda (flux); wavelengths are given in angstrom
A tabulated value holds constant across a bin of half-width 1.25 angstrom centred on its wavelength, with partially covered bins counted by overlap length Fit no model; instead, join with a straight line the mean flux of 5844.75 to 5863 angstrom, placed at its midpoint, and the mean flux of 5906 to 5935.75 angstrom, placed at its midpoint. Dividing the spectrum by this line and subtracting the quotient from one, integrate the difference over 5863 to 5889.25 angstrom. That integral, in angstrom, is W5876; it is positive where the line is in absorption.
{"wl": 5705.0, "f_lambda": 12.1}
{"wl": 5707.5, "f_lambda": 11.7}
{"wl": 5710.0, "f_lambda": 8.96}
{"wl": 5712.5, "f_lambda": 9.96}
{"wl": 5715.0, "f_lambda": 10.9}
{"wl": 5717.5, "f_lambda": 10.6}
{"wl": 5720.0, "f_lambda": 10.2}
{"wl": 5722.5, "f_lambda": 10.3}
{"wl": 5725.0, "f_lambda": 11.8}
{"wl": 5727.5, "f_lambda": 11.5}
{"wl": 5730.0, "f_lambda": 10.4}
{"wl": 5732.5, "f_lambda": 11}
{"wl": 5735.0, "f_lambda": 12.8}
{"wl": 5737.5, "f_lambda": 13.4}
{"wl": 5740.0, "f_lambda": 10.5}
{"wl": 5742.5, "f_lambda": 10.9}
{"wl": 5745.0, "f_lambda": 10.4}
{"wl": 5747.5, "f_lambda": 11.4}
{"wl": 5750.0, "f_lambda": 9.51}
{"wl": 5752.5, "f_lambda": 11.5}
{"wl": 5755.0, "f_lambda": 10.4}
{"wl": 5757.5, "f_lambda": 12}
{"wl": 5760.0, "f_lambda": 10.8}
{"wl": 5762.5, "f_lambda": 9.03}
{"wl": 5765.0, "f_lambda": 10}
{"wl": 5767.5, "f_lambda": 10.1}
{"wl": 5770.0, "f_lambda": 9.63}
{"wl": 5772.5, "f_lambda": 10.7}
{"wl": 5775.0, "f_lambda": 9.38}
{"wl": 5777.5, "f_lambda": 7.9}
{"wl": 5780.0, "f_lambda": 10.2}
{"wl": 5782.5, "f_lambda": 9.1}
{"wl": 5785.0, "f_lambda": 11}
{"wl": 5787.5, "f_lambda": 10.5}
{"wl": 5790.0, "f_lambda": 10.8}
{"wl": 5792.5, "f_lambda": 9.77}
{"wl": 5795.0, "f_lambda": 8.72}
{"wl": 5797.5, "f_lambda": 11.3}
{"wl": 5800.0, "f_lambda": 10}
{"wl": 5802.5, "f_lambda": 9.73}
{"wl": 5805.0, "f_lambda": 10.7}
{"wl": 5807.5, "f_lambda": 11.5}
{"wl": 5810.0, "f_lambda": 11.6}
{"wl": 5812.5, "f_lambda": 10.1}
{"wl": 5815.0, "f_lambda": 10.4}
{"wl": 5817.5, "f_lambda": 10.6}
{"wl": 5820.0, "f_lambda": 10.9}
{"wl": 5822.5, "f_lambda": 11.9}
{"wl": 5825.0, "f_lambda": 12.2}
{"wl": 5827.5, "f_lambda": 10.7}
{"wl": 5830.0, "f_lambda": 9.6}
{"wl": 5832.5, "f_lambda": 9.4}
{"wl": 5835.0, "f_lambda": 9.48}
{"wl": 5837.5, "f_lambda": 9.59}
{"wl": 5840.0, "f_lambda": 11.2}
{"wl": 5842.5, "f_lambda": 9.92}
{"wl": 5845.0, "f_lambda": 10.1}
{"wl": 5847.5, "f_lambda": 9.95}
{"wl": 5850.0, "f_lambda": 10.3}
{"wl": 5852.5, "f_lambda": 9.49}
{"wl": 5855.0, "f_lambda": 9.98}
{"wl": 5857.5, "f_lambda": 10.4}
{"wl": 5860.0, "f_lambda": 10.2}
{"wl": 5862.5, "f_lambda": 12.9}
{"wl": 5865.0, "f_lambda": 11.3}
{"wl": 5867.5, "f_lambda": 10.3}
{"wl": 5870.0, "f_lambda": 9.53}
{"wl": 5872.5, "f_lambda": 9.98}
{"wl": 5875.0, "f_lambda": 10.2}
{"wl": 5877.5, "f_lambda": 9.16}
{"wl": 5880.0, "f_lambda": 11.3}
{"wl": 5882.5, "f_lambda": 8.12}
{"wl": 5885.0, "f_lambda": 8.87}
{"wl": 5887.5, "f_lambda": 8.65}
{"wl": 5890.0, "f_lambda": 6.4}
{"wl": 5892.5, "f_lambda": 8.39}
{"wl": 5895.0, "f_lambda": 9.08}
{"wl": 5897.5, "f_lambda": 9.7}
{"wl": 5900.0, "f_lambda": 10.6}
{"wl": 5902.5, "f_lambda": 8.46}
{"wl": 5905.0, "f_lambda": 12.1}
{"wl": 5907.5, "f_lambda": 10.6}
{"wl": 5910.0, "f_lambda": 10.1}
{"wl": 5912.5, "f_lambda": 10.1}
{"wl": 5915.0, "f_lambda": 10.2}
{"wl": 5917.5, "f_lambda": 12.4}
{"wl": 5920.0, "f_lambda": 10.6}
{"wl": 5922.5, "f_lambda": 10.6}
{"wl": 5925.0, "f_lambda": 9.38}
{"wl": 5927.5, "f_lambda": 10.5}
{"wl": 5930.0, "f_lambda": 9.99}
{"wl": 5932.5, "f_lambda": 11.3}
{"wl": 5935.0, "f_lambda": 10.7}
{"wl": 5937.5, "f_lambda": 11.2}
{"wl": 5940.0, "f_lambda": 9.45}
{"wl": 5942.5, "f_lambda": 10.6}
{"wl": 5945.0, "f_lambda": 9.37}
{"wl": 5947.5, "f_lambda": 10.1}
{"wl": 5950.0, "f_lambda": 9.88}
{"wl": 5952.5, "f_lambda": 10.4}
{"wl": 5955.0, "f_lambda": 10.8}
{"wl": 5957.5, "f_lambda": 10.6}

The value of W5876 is 1.6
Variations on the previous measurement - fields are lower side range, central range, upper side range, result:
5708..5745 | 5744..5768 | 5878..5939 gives 0.57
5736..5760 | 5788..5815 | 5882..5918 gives 0.36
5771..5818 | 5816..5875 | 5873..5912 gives -3.64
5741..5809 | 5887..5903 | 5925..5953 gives 2.33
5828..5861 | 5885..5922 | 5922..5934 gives 1.62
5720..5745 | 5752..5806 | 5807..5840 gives 4.04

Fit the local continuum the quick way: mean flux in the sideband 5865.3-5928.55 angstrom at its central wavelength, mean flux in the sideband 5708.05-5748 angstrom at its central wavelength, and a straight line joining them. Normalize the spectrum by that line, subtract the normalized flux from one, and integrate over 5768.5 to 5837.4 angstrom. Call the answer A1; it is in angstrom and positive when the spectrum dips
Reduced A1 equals 1.1 angstrom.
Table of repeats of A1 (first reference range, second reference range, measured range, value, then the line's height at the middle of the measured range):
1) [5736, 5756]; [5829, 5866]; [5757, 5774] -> 1.01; 10.9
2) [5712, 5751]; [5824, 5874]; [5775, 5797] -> 1.86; 10.7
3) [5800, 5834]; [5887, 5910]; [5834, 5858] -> 0.44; 10.2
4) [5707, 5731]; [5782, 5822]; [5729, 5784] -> 0.21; 10.5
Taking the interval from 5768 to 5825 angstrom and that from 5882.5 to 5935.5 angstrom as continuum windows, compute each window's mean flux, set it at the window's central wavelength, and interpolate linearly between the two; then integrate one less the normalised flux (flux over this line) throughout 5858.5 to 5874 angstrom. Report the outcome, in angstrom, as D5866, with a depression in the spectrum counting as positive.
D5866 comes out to -1.0 angstrom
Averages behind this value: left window 10.3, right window 9.89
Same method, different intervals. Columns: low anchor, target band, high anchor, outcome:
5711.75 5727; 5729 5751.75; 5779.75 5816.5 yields -1.2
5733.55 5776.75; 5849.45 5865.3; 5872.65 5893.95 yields -2.3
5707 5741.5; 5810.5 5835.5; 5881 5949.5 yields -0.4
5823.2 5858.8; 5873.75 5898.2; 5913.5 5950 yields 3.2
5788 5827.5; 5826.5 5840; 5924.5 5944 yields 1.0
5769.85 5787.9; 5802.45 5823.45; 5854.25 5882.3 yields -1.8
